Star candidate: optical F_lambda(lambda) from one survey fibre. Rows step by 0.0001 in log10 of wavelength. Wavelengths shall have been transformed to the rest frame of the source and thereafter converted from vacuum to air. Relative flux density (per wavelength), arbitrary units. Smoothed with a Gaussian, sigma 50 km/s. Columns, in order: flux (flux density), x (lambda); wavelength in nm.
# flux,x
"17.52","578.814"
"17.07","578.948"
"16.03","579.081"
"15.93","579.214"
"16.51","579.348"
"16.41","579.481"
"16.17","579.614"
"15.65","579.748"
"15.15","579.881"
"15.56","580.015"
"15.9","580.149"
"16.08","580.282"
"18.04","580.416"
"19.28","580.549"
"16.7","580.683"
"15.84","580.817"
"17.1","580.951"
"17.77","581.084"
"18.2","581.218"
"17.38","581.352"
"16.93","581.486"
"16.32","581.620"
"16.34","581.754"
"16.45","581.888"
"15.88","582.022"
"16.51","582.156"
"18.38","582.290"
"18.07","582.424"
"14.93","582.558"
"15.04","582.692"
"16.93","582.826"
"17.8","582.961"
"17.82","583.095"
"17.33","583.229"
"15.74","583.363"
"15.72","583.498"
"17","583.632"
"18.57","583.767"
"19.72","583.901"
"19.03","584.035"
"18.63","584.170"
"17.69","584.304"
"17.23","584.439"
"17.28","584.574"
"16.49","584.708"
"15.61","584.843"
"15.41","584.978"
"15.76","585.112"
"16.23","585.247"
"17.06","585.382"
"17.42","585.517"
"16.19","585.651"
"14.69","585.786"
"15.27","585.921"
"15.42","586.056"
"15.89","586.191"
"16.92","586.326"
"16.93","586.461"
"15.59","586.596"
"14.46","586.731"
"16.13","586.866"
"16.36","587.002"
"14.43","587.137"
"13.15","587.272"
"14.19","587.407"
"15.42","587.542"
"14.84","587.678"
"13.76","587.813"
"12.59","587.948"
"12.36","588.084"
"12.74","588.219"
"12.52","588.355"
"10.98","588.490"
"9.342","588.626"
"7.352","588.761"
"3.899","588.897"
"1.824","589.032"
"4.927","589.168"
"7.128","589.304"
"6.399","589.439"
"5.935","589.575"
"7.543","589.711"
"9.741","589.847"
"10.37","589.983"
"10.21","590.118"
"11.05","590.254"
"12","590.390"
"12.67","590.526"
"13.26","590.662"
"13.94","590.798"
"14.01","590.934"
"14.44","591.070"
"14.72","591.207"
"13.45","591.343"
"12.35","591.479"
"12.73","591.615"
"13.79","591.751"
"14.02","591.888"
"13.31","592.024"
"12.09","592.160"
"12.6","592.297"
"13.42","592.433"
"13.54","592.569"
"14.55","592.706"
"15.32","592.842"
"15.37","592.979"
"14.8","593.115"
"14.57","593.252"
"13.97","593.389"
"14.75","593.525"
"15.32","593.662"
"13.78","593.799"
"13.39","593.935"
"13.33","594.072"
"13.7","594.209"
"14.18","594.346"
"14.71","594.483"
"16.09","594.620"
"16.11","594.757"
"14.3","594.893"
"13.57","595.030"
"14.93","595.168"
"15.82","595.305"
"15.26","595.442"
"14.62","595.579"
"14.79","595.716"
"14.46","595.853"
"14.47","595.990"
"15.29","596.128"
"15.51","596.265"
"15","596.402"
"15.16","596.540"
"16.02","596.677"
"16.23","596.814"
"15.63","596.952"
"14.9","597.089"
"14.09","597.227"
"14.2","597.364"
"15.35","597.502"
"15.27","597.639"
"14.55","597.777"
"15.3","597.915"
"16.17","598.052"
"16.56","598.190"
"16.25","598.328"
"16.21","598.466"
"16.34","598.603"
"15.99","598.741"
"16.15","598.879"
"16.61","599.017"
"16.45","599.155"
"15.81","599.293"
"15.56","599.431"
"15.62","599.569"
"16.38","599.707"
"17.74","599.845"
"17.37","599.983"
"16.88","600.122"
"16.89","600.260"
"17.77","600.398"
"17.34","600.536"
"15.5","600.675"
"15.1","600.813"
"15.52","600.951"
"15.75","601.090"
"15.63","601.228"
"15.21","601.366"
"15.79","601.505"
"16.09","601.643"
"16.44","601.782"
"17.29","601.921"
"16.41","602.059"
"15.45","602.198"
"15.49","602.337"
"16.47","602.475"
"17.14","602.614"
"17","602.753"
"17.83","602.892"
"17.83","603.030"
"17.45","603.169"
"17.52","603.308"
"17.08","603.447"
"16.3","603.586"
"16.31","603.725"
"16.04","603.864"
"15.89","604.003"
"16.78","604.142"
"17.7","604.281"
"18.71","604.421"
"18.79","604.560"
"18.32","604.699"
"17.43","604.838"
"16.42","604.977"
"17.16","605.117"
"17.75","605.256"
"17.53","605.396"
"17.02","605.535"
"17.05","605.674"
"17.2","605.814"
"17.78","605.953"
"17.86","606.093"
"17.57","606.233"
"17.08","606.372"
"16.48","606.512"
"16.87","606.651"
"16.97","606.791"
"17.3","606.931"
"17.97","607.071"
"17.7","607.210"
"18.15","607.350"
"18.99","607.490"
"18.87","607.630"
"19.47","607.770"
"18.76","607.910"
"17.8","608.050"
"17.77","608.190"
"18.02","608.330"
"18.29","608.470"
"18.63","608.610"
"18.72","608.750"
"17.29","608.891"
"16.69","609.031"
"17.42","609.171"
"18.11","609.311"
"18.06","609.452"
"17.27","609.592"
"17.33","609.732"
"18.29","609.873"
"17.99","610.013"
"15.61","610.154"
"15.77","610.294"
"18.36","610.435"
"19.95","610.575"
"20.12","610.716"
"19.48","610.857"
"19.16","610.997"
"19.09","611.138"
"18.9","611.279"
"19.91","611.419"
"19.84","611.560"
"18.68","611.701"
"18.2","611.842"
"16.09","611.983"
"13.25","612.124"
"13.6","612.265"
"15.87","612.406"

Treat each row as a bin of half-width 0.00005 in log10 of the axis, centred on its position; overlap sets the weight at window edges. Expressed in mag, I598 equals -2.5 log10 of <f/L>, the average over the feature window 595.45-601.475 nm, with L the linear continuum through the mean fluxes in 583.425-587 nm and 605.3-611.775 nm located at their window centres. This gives 0.11 mag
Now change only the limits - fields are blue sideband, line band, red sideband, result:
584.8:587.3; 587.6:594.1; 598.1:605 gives 0.32 mag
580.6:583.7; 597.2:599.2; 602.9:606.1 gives 0.09 mag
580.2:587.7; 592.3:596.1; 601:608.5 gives 0.16 mag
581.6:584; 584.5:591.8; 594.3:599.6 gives 0.26 mag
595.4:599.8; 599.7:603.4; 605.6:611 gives -0.01 mag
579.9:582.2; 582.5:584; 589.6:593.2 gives -0.07 mag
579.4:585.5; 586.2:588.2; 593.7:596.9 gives 0.09 mag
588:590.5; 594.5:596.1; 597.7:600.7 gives -0.12 mag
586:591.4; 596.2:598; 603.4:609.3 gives -0.04 mag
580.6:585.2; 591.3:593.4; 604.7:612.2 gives 0.25 mag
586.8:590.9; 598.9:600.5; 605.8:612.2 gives -0.13 mag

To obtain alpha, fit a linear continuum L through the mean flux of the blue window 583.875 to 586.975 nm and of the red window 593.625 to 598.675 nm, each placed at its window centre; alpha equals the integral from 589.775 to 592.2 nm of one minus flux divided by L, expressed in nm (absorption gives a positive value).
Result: 0.47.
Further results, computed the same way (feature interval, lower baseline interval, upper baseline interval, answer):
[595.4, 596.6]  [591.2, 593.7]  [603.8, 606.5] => -0.01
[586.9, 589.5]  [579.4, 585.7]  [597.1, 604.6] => 0.92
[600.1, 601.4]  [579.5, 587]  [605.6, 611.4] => 0.10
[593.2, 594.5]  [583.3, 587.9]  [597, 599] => 0.13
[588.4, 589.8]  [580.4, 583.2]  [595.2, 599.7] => 0.83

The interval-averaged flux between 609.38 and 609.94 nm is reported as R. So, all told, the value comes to 17.7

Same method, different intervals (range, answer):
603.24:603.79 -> 16.8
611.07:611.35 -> 19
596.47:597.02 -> 15.7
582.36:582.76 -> 16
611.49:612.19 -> 17.2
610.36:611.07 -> 19.4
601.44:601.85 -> 16.1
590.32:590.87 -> 13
